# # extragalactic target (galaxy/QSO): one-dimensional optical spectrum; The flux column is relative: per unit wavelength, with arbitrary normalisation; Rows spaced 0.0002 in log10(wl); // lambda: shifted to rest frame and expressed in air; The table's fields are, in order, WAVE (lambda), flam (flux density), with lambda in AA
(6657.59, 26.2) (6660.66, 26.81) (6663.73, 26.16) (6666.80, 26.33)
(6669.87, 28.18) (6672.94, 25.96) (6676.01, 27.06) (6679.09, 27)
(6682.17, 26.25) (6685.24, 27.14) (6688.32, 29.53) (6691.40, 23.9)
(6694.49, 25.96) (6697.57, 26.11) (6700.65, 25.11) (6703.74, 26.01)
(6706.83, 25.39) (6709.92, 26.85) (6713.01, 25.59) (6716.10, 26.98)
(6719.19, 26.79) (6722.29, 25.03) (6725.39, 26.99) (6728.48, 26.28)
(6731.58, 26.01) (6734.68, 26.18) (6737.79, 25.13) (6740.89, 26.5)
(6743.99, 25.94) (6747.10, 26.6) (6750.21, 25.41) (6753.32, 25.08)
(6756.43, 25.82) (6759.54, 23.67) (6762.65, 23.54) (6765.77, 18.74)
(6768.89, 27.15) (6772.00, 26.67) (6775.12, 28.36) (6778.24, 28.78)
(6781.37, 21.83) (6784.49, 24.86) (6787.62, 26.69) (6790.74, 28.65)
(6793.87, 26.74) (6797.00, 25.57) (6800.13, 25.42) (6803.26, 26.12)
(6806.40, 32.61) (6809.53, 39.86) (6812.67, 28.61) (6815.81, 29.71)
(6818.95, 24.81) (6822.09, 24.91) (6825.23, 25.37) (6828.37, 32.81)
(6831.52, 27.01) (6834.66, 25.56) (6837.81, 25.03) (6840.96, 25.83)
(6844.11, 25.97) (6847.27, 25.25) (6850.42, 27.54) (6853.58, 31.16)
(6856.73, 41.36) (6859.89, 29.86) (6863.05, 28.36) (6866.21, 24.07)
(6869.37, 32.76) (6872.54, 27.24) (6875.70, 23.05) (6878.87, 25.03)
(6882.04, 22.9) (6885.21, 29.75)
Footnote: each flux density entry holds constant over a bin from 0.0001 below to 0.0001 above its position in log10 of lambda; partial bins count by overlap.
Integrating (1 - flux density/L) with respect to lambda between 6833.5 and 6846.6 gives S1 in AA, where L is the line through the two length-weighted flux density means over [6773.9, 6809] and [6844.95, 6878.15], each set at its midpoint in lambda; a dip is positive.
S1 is 1.3 AA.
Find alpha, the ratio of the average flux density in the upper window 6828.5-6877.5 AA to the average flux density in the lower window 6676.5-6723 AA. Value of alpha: 1.07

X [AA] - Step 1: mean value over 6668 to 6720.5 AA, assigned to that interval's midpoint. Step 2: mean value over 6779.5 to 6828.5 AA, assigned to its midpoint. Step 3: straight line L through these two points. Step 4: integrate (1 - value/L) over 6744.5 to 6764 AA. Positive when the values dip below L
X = 1.5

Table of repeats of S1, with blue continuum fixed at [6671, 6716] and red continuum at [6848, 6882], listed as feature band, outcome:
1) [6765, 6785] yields 1.43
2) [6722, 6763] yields 2.01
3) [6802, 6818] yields -1.90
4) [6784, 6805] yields 0.97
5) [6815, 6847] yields 1.85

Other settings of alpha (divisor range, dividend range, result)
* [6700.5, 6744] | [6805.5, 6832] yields 1.13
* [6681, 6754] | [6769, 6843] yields 1.05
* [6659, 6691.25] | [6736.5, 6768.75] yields 0.92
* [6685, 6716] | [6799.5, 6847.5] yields 1.07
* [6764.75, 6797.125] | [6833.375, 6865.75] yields 1.10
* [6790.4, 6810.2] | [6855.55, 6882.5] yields 0.98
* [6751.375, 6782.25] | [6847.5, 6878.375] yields 1.16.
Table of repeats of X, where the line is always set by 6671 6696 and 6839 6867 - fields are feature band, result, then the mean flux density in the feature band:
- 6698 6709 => 0.51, 25.6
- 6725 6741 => 0.70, 26.1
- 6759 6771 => 1.87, 23.4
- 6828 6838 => 0.45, 27.3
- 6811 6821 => 0.25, 27.7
